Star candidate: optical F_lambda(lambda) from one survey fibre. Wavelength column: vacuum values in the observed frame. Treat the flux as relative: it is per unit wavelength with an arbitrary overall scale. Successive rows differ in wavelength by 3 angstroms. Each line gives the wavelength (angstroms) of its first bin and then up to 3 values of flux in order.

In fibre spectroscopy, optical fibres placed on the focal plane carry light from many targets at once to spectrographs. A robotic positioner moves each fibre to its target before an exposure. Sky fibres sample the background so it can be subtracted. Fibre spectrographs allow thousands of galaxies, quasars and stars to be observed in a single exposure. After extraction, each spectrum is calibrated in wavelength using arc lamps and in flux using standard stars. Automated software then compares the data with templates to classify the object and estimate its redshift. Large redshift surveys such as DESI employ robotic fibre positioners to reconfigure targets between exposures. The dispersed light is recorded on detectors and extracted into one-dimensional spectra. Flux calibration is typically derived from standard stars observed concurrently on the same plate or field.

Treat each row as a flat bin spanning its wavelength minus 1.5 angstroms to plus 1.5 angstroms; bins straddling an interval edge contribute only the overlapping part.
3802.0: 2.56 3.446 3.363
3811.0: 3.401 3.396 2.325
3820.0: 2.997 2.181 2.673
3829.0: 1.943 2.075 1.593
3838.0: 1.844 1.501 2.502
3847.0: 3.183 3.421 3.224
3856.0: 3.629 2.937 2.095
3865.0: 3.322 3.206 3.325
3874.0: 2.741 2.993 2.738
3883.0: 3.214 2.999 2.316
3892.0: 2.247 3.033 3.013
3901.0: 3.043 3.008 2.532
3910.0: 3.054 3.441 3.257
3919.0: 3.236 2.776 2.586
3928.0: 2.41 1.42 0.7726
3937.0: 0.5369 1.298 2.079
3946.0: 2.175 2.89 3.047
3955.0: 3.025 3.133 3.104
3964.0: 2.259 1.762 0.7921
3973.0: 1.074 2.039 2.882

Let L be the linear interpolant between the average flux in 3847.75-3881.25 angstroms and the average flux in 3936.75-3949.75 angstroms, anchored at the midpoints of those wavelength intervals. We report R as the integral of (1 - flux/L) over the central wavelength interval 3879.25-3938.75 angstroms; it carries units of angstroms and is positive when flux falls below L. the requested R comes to -4.3 angstroms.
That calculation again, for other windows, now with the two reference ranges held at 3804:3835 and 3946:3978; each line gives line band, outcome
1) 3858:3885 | -4.1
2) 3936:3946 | 3.8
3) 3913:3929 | -3.2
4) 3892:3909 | -2.6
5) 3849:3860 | -2.9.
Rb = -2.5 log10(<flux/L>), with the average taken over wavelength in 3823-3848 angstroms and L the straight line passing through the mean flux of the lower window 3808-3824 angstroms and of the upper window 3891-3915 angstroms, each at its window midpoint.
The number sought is 0.34 mag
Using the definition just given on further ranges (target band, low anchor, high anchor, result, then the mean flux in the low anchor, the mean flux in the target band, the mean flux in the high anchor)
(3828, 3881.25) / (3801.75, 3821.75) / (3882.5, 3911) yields 0.101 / 3.09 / 2.69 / 2.83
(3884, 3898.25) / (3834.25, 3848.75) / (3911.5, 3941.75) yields -0.241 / 2.17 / 2.71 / 2.17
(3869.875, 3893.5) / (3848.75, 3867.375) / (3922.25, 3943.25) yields -0.068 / 3.11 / 2.81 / 1.63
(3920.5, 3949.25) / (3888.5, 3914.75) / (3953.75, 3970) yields 0.394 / 2.88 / 1.85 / 2.48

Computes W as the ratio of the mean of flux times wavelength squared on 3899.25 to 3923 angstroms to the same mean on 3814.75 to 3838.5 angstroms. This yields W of 1.4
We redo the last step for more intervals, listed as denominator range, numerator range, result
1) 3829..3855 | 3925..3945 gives 0.66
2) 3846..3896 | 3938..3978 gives 0.77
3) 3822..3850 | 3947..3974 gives 1.13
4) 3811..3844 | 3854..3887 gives 1.34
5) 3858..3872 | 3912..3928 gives 1.04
